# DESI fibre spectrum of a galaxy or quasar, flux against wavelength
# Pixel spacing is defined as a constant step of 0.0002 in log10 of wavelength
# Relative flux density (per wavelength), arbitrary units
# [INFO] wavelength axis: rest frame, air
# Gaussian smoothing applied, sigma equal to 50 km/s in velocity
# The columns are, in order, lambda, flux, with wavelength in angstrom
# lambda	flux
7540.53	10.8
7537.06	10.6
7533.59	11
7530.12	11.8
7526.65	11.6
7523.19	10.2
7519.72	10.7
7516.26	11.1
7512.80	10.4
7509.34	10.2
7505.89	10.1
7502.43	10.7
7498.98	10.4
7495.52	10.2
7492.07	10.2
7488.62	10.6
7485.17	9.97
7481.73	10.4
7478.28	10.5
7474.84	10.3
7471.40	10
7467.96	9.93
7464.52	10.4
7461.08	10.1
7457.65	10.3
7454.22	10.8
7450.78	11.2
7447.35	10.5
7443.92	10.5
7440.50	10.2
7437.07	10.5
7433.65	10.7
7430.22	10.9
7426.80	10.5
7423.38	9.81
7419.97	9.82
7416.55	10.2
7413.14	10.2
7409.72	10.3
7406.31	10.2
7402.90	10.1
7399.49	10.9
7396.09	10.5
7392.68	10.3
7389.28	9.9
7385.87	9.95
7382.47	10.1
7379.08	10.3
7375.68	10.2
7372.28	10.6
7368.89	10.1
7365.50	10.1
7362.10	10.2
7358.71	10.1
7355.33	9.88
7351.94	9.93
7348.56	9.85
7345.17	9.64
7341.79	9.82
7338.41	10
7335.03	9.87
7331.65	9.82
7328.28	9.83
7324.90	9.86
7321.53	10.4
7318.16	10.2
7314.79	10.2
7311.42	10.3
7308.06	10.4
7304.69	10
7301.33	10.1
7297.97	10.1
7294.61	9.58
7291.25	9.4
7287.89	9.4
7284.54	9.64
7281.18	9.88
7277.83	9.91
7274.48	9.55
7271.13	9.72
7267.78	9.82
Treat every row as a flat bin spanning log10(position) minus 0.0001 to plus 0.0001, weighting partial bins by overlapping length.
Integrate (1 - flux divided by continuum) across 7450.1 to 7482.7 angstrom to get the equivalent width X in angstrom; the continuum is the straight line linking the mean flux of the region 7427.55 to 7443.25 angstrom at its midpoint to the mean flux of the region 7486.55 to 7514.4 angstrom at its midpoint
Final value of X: 0.29 angstrom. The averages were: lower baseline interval 10.6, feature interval 10.4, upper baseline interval 10.3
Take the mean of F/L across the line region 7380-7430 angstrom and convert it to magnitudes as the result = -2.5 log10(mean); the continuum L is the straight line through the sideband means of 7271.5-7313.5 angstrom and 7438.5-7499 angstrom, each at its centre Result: 0.00 mag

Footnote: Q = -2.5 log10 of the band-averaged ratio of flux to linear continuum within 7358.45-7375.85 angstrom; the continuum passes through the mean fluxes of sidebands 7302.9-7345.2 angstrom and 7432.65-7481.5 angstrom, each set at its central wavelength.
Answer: -0.01 mag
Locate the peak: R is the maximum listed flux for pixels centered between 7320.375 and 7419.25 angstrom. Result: 10.9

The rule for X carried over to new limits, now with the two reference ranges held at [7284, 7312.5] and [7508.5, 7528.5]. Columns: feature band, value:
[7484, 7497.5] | 0.5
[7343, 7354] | 0.3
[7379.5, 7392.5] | 0.2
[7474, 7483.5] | 0.2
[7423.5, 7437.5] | -0.2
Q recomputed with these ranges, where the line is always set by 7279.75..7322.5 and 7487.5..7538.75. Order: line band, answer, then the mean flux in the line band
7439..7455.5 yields -0.02 mag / 10.6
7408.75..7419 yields 0.01 mag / 10.2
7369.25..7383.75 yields -0.01 mag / 10.3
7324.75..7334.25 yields 0.02 mag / 9.83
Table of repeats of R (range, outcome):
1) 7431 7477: 11.2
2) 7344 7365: 10.2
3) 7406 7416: 10.3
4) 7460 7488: 10.5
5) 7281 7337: 10.4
